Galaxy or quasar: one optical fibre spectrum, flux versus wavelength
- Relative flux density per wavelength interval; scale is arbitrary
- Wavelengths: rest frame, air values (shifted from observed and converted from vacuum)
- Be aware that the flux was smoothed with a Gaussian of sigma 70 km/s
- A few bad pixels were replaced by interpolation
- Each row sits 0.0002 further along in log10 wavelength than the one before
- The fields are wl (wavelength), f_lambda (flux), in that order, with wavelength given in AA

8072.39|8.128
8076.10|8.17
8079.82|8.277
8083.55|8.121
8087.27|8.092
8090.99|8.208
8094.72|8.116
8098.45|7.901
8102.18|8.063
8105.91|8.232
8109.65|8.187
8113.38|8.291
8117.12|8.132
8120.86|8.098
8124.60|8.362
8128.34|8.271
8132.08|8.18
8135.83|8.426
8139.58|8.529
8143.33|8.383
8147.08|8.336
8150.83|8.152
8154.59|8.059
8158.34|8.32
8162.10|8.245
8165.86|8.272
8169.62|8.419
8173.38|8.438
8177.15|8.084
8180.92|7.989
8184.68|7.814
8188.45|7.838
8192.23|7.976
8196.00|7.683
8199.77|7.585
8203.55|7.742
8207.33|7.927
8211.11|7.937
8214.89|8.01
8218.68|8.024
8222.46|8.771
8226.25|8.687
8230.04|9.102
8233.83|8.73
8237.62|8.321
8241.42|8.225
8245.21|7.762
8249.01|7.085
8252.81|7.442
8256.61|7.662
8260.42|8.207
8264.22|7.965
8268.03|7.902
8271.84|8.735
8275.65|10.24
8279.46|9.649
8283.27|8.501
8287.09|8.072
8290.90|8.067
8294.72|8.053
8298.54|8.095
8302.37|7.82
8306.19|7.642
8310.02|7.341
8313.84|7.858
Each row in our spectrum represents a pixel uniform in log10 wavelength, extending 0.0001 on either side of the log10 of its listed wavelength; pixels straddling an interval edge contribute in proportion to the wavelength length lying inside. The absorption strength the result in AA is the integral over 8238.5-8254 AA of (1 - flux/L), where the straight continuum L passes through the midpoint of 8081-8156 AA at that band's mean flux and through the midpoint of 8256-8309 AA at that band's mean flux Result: 1.2 AA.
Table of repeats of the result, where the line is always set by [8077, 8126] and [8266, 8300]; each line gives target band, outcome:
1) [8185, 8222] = 2.26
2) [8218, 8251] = 0.66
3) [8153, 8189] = 0.71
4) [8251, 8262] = 0.99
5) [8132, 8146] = -0.26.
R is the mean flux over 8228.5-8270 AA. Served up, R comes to 8.03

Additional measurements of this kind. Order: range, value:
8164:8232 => 8.13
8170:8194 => 8.05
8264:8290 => 8.75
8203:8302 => 8.27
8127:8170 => 8.3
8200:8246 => 8.26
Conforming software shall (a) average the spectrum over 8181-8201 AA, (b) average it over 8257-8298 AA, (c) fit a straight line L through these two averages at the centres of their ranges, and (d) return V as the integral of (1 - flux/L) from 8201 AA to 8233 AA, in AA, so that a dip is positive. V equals -1.0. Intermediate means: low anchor 7.81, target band 8.28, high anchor 8.49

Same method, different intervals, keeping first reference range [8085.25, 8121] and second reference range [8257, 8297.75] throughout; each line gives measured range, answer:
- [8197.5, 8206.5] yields 0.7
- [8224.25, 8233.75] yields -0.5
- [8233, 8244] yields 0.1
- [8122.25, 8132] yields -0.1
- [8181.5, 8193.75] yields 0.6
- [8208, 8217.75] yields 0.5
